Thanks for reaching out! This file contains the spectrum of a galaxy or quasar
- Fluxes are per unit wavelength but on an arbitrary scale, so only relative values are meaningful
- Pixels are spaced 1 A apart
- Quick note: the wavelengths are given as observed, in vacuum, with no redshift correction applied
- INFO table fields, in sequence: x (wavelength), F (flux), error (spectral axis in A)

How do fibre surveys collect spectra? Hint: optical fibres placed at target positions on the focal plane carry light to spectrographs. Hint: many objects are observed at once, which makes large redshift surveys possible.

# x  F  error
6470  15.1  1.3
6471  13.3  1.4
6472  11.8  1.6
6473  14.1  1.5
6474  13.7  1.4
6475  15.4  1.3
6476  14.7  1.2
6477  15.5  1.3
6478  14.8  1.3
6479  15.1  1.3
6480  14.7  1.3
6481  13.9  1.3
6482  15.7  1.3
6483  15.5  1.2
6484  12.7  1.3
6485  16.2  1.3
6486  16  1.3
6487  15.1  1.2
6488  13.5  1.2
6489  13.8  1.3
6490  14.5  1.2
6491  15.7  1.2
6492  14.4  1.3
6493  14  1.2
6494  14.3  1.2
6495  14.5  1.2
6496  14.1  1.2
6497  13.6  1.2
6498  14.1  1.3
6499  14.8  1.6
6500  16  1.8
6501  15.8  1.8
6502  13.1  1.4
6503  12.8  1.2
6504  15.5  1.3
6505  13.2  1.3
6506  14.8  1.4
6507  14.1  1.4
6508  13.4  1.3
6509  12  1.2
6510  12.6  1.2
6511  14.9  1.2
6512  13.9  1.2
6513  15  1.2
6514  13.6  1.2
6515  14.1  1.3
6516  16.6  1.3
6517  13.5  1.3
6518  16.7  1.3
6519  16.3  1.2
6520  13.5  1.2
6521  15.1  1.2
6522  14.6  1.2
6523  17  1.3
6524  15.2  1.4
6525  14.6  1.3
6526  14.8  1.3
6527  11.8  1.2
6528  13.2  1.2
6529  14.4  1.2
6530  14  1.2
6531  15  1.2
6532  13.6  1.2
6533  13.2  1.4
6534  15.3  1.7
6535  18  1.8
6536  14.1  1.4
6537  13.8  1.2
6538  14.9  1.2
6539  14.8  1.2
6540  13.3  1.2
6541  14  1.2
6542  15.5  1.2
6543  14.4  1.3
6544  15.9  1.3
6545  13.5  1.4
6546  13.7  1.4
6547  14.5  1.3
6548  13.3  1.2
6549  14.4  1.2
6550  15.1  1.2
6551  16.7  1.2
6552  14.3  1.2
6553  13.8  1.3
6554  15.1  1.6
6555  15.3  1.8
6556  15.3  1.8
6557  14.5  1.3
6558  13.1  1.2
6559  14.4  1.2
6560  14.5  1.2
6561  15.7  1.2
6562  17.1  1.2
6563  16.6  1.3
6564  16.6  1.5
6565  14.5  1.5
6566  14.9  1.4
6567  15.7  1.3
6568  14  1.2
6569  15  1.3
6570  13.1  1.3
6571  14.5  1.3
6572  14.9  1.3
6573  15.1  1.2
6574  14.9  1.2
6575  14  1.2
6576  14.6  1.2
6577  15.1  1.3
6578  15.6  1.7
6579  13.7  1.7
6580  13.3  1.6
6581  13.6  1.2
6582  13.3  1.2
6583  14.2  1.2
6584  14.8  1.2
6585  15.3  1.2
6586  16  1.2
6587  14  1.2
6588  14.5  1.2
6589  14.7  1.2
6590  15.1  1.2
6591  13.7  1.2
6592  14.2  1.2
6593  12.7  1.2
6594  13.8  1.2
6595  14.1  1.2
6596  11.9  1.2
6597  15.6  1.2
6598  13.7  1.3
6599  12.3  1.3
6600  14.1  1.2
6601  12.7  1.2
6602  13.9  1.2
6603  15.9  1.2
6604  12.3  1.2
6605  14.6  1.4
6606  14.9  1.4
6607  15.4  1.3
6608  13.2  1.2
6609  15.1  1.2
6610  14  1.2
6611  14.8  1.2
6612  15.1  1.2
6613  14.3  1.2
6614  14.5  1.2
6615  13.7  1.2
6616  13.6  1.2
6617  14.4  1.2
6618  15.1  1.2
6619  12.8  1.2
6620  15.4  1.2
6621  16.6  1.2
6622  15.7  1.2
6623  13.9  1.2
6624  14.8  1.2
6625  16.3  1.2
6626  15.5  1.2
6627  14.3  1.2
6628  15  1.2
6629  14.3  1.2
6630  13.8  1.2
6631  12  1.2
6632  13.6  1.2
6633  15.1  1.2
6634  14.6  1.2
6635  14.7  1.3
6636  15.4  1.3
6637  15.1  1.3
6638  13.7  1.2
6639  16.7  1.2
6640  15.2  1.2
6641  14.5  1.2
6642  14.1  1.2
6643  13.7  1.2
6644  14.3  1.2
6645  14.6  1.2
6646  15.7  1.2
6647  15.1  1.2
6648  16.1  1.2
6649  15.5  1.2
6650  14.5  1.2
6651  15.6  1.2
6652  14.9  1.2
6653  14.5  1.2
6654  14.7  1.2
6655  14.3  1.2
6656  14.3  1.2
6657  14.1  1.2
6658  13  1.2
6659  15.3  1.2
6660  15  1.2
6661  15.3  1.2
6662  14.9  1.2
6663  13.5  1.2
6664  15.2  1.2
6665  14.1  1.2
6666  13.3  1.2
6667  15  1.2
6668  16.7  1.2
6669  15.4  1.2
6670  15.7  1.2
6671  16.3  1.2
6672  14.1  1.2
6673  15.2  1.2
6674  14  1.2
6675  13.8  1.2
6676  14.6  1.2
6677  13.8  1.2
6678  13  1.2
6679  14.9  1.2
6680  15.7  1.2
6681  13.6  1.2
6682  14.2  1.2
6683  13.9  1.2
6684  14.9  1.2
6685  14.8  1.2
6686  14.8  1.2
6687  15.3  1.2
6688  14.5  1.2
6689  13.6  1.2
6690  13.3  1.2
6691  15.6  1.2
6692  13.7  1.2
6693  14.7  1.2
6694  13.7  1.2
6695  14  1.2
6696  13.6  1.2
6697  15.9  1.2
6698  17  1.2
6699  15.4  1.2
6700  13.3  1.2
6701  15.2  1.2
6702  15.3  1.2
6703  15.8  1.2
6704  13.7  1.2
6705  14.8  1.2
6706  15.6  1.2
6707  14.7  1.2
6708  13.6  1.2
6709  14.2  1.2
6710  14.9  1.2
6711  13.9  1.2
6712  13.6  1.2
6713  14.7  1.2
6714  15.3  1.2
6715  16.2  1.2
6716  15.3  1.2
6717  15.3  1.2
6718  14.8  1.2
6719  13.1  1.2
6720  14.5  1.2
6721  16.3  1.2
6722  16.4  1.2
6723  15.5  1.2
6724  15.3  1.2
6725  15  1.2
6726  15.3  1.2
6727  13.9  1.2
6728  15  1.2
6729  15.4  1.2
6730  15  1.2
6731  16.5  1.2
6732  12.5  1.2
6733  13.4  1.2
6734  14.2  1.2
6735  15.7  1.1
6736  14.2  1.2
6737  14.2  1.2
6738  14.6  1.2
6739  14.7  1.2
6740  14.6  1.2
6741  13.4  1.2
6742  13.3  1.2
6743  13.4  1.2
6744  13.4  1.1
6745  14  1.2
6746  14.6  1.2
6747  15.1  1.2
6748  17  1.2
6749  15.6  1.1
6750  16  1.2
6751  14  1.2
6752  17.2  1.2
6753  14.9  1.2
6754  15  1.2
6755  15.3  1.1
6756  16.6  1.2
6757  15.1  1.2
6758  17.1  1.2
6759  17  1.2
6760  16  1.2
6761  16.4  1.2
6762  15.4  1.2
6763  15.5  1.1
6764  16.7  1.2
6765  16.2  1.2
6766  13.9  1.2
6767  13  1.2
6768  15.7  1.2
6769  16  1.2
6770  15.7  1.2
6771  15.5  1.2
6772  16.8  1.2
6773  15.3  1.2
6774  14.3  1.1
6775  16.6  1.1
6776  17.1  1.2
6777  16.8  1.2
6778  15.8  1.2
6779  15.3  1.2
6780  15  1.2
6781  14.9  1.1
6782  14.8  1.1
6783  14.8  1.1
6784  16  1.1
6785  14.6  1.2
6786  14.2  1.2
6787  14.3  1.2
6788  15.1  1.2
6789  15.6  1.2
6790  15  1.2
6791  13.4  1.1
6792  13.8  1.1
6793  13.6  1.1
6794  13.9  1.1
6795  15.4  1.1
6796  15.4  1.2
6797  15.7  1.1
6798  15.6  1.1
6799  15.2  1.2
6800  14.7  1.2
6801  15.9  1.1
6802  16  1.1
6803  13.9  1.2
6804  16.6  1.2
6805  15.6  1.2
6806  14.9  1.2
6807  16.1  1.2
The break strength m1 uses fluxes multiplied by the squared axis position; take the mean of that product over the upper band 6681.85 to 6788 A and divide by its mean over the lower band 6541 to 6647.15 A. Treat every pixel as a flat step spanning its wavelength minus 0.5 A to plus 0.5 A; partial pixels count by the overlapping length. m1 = 1.08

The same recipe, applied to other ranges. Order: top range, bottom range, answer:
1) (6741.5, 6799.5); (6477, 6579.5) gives 1.12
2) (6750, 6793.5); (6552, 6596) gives 1.12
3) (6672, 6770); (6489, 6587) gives 1.08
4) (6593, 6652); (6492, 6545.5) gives 1.04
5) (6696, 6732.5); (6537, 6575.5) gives 1.06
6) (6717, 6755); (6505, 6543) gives 1.09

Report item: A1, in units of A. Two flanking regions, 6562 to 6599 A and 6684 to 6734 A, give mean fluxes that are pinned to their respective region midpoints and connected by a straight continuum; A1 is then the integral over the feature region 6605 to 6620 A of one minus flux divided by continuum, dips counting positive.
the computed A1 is 0.2 A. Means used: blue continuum 14.5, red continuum 14.8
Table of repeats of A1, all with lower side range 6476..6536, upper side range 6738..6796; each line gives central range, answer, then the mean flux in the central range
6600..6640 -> 0.8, 14.5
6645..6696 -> 1.1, 14.6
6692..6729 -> 0.5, 14.8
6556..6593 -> 0.1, 14.7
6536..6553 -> 0.2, 14.5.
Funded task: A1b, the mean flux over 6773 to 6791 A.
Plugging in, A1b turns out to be 15.3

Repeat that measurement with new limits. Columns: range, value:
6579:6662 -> 14.5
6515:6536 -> 14.8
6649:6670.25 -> 14.7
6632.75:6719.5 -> 14.7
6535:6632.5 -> 14.5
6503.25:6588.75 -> 14.6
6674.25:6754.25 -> 14.7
